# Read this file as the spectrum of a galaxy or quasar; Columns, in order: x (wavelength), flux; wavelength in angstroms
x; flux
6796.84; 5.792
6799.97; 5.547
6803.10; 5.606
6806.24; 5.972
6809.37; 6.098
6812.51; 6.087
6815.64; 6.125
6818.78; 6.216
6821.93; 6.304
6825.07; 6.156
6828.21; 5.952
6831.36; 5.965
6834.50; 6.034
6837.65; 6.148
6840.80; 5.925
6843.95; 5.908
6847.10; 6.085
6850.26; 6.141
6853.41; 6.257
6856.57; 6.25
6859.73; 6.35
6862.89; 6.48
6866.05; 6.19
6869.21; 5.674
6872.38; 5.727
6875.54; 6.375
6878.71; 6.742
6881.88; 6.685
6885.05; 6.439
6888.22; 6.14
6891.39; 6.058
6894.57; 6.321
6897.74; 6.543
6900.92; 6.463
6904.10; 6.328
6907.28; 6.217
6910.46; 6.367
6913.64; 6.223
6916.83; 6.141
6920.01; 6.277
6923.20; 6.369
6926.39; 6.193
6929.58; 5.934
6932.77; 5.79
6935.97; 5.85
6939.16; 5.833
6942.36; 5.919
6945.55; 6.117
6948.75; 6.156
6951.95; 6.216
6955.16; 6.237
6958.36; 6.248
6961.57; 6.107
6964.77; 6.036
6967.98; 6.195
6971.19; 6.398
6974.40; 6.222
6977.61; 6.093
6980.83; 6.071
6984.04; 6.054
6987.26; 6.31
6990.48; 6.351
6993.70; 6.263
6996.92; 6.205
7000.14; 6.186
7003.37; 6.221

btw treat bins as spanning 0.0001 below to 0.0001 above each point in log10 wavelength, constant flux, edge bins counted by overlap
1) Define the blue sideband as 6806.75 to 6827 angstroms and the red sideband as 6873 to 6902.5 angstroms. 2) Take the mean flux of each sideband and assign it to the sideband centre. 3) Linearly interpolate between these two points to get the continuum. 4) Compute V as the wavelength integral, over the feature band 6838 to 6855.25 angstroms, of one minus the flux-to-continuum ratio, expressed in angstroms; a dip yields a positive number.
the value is 0.50 angstroms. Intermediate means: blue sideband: 6.15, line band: 6.07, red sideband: 6.4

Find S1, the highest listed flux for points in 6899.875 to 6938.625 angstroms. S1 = 6.463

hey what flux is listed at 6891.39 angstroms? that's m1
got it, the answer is 6.058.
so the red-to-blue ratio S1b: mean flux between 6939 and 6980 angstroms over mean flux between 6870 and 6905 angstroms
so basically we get 1.0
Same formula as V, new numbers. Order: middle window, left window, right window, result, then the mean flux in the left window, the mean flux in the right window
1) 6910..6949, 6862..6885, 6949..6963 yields 0.9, 6.27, 6.2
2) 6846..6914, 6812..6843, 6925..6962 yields -2.3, 6.09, 6.05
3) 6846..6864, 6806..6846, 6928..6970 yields -0.6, 6.07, 6.05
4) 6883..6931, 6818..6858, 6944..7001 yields -1.0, 6.1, 6.19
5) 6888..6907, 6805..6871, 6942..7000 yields -0.5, 6.11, 6.18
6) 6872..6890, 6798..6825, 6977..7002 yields -0.9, 6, 6.19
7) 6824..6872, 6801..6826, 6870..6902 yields 0.7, 6.06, 6.33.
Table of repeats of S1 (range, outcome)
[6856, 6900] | 6.742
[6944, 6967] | 6.248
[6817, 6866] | 6.48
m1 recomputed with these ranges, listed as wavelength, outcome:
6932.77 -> 5.79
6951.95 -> 6.216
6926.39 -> 6.193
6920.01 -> 6.277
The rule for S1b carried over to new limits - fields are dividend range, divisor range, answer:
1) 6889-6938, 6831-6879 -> 1.01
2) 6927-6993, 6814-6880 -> 1.00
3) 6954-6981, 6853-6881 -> 0.99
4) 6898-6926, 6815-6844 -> 1.04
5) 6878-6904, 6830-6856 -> 1.06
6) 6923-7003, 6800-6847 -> 1.02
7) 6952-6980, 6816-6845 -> 1.02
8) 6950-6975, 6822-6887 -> 1.00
